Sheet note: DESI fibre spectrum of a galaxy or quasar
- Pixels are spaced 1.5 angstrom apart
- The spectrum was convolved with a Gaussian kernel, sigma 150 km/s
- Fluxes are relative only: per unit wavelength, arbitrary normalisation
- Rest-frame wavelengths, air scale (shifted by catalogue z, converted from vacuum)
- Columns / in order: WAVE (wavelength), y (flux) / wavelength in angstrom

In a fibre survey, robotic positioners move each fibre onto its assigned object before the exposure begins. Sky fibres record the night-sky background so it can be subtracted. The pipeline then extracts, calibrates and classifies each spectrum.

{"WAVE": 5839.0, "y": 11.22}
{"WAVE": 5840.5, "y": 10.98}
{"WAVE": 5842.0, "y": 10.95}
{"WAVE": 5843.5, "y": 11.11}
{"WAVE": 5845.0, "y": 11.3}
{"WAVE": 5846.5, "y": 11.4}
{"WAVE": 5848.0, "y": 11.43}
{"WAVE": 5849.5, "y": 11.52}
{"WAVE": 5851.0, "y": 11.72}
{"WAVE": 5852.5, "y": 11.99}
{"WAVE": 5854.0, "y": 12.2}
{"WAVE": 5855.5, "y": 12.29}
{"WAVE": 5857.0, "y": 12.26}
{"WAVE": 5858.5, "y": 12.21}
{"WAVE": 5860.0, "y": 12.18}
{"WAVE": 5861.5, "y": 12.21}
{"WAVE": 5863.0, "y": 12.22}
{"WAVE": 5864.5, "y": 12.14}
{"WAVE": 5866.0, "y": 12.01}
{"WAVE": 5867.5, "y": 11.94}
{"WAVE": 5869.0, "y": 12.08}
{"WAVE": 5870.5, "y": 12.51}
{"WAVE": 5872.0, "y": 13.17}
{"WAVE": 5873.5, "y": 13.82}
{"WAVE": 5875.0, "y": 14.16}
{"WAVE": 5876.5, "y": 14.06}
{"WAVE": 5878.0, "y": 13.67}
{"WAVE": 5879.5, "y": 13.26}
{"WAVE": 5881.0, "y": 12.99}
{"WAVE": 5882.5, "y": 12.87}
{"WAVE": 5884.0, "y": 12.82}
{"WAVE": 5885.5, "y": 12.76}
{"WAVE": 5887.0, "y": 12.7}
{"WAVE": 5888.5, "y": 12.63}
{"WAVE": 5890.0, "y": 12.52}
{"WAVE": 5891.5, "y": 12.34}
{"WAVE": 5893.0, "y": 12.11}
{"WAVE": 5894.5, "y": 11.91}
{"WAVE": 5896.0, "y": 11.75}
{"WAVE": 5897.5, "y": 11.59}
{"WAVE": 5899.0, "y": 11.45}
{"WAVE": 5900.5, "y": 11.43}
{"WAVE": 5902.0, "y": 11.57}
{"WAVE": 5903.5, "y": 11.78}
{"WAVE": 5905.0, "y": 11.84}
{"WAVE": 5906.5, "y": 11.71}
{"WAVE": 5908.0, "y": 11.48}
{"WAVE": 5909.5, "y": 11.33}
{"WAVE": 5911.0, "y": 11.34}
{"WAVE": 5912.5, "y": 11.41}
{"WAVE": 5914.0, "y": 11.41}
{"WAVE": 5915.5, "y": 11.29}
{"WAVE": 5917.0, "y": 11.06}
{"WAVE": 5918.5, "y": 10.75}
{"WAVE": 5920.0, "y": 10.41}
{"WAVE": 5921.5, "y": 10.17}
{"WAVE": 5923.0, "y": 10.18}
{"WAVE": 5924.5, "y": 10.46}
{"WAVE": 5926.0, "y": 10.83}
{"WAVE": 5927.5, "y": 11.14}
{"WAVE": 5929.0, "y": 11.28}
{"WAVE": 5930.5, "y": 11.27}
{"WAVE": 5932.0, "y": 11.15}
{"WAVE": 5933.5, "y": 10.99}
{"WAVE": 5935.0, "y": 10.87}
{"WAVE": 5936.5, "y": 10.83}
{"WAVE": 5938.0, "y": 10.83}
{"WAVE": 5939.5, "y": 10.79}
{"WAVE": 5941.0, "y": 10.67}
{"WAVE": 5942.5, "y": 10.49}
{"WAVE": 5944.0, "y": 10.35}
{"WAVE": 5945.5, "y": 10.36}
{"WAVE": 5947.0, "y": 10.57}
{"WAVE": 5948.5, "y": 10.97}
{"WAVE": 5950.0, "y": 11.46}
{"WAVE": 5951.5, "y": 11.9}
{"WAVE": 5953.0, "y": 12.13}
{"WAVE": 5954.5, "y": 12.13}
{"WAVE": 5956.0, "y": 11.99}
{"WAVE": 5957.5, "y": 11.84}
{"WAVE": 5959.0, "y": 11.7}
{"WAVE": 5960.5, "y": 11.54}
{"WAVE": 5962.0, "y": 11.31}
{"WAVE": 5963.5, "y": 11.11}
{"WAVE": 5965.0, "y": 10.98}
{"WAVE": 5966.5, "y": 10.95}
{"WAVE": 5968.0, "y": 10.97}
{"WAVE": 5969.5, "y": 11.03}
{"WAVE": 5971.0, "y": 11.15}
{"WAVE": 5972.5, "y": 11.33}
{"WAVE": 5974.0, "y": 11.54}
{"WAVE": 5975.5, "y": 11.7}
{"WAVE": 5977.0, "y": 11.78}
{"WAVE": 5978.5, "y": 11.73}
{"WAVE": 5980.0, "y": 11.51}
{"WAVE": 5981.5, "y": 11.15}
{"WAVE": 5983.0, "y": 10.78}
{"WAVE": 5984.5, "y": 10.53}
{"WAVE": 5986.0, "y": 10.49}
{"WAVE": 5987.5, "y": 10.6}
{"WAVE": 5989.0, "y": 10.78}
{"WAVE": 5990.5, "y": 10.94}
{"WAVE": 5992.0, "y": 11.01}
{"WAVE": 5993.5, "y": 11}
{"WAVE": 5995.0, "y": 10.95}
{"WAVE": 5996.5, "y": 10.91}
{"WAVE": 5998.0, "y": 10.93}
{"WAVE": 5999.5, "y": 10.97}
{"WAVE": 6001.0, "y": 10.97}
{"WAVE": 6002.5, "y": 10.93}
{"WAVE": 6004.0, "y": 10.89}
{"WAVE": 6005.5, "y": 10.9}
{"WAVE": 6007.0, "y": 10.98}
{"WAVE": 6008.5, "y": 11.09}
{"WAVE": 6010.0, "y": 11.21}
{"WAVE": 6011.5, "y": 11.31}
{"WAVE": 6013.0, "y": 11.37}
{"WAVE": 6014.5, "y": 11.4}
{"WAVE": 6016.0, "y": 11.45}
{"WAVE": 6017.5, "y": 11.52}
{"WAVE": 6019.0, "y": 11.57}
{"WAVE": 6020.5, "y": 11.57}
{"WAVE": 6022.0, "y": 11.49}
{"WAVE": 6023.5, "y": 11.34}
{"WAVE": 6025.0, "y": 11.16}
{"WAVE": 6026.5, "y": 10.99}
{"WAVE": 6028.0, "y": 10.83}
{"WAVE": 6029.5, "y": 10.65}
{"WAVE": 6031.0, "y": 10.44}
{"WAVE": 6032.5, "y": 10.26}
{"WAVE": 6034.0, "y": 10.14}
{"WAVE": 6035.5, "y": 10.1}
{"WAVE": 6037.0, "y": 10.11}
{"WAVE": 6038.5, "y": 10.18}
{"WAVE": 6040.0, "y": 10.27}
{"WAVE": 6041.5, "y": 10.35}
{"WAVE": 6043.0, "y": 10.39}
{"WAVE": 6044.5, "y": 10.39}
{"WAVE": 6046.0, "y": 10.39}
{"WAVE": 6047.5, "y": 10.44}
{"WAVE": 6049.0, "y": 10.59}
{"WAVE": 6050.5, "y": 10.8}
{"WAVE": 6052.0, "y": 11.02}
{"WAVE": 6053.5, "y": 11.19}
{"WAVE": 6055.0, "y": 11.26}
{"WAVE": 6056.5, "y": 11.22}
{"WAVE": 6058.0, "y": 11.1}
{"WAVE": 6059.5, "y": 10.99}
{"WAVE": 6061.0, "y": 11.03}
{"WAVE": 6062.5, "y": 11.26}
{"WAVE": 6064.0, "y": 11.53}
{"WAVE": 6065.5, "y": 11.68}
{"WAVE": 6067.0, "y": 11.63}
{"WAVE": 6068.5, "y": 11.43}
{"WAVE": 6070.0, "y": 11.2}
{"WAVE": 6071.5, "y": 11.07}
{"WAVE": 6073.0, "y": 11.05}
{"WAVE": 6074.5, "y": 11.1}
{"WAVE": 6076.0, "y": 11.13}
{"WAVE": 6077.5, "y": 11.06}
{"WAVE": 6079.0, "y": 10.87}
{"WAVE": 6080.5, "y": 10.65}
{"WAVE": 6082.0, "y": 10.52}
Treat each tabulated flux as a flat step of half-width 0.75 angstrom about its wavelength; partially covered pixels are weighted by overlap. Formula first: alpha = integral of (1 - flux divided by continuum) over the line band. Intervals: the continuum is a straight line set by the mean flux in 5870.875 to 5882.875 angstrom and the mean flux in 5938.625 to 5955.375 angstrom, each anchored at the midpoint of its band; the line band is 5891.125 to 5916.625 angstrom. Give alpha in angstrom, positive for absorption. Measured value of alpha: 1.9 angstrom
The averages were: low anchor 13.5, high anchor 11.1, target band 11.6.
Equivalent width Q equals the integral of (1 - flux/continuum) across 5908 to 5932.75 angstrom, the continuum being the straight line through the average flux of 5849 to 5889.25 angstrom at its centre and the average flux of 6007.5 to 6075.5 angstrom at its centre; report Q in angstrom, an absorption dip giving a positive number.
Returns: 2.3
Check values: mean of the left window 12.6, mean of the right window 11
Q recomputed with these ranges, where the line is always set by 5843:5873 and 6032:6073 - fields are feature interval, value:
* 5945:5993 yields 0.4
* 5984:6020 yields 0.3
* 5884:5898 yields -0.6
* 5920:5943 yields 1.5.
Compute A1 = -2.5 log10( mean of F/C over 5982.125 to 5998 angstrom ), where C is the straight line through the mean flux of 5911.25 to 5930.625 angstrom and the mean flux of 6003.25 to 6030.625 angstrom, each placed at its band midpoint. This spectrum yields 0.03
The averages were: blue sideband 10.9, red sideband 11.2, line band 10.8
